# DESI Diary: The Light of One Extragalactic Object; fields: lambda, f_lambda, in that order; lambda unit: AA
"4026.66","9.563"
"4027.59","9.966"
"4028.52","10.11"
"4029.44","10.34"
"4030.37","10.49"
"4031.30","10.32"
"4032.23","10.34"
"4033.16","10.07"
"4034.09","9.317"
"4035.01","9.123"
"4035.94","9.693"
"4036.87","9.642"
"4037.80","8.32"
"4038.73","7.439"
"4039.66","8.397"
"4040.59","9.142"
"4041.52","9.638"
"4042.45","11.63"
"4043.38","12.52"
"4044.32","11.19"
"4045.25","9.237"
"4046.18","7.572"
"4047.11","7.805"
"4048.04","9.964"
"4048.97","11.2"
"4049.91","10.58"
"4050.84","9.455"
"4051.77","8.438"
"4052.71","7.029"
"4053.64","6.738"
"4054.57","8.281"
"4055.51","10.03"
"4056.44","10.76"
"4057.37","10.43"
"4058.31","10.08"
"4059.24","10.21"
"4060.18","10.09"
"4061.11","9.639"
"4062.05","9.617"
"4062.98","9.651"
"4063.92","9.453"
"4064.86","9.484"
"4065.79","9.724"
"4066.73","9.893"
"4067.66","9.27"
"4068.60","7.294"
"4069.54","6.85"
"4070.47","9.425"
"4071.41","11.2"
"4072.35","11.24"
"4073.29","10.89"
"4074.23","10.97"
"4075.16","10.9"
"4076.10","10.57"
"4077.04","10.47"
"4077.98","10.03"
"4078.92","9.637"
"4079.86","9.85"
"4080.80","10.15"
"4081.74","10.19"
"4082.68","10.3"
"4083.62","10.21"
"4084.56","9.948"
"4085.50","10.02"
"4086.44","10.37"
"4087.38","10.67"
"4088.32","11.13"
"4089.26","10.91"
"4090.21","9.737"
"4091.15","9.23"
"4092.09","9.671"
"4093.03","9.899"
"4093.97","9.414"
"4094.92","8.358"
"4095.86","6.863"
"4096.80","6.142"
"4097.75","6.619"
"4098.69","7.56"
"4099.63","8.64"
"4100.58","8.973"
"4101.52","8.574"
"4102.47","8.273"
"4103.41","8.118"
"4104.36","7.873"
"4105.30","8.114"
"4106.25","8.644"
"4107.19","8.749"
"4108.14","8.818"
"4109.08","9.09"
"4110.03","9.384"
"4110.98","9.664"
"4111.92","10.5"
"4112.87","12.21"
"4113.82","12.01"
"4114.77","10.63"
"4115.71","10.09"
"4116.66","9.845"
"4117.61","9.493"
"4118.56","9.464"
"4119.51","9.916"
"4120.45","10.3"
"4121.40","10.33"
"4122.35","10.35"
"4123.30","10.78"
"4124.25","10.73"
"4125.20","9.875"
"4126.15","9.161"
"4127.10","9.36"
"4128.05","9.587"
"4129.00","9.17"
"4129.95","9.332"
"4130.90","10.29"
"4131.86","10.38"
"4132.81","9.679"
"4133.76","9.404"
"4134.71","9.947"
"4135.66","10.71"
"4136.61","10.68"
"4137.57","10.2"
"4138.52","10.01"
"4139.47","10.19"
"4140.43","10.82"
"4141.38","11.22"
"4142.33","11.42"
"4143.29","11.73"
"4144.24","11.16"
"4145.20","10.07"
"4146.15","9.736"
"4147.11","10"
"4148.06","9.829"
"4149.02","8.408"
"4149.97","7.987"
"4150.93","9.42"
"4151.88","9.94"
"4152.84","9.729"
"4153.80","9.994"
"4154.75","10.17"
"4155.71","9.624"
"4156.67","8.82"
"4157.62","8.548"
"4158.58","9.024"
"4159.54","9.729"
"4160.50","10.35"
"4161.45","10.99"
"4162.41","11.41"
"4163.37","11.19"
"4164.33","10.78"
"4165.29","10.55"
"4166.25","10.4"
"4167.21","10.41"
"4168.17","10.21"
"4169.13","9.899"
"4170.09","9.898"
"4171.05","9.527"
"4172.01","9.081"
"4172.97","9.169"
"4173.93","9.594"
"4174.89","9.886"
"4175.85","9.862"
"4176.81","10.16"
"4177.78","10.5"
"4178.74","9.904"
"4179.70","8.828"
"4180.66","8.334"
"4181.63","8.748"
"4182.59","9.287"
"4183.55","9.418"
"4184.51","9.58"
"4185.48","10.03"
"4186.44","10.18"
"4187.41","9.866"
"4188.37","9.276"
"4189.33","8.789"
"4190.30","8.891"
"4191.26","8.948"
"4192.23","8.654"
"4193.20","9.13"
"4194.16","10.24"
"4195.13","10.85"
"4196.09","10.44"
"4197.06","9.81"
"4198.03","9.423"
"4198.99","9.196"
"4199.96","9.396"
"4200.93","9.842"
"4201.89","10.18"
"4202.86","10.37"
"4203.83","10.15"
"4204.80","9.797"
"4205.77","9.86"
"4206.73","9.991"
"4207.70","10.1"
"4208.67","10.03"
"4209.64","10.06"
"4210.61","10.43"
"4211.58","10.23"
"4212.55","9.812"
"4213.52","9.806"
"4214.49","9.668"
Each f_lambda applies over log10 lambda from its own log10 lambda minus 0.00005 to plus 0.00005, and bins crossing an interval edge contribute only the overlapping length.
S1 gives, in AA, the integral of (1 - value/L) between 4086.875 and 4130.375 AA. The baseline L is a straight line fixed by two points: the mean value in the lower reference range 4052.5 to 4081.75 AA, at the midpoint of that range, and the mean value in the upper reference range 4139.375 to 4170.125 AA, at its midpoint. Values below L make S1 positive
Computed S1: 2.2 AA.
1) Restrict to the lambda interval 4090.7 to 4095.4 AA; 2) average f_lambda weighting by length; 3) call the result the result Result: 9.31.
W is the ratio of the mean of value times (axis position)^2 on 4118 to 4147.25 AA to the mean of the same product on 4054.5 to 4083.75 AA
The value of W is 1.06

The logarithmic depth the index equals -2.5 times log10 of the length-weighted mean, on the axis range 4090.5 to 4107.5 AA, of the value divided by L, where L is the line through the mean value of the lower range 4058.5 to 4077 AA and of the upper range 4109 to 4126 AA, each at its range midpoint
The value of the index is 0.209 mag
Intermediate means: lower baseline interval 9.83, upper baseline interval 10.3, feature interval 8.33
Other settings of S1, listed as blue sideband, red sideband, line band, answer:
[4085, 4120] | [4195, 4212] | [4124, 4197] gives -1.3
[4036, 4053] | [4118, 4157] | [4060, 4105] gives 1.0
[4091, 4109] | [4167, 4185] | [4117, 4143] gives -3.8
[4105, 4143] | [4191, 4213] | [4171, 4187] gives 0.6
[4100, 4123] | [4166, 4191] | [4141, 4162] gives -0.7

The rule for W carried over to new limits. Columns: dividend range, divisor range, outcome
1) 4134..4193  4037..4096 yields 1.07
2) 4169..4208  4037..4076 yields 1.07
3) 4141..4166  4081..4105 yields 1.14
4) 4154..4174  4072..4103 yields 1.08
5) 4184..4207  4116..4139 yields 1.01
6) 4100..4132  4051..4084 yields 1.02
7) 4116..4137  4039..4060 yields 1.08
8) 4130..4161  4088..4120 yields 1.11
